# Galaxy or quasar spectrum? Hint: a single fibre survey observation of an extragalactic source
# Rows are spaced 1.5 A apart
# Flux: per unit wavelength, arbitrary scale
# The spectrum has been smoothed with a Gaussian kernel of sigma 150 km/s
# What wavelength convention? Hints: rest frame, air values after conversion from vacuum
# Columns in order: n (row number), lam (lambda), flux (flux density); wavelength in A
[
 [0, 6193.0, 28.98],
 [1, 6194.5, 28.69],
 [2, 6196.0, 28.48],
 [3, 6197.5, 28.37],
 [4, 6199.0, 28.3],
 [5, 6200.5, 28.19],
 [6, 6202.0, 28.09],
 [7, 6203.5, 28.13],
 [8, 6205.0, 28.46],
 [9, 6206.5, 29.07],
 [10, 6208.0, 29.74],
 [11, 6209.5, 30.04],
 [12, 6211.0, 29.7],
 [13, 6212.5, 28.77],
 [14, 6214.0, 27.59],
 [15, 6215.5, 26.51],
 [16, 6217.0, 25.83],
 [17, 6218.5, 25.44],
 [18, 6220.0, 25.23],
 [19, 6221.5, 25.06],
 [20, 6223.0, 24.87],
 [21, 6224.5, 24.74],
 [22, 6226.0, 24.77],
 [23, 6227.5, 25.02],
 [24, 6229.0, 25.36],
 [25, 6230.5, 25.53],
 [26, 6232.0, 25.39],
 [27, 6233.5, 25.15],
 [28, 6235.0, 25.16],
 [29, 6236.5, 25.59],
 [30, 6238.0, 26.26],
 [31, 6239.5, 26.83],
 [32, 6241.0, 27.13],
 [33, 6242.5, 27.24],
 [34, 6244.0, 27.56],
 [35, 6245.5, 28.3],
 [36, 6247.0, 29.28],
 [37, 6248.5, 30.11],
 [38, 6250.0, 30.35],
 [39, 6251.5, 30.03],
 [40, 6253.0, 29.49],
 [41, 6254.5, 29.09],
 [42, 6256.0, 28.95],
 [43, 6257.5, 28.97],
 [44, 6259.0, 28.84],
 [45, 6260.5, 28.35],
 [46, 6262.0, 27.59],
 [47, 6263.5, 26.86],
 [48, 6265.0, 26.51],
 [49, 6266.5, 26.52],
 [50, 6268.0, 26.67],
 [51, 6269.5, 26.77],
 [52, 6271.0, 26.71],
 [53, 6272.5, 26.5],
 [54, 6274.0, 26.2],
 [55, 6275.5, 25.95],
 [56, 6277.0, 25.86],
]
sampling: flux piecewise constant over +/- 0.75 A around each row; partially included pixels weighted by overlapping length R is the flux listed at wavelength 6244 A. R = 27.56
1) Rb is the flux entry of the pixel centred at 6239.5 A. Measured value 26.83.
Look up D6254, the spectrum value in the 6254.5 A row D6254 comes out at 29.09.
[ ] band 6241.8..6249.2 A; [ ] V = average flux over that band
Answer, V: 28.5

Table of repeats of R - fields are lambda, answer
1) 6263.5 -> 26.86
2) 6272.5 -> 26.5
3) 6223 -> 24.87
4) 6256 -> 28.95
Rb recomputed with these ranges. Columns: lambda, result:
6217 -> 25.83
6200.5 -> 28.19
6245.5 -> 28.3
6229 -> 25.36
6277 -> 25.86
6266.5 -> 26.52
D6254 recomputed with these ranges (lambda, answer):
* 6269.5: 26.77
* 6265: 26.51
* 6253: 29.49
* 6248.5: 30.11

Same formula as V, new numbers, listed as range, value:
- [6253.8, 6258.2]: 29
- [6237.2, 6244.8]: 27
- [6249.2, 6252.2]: 30.2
